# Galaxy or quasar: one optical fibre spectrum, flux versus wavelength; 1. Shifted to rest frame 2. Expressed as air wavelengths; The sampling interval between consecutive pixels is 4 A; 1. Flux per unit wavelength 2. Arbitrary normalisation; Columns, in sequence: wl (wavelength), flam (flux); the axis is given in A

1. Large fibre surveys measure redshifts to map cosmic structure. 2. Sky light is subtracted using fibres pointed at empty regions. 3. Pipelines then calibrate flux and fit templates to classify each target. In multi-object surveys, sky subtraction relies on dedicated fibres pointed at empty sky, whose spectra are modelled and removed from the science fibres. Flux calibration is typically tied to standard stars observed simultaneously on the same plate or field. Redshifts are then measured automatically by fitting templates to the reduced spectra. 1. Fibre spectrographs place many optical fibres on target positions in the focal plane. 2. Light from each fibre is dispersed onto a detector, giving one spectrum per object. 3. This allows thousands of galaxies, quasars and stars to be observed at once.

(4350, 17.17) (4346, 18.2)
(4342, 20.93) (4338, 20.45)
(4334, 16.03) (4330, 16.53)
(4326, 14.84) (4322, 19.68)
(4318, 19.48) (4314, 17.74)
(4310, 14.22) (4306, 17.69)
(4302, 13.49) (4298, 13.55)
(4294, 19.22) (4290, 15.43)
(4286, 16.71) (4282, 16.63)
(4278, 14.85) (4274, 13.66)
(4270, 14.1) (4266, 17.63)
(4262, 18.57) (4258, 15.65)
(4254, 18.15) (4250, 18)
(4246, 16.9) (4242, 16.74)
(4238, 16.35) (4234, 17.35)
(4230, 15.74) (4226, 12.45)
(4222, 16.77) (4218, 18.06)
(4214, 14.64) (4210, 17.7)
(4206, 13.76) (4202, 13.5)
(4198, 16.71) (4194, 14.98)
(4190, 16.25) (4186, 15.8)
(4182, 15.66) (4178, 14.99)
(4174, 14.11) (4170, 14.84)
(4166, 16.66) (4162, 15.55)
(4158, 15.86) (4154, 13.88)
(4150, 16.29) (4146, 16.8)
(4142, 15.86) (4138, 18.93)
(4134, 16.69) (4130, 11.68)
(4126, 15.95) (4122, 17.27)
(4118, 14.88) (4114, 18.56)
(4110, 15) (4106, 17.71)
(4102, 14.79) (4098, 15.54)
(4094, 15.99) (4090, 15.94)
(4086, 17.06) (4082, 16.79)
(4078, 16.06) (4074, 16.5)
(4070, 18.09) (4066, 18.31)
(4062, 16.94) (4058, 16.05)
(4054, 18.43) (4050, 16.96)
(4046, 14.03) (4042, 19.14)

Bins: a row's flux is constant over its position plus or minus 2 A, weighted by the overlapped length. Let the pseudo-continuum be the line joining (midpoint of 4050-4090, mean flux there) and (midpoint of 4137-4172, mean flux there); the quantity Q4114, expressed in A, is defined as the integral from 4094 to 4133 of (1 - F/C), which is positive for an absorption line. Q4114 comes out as 1.8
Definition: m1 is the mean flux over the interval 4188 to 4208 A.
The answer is 15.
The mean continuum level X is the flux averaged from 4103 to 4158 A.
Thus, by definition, 16.1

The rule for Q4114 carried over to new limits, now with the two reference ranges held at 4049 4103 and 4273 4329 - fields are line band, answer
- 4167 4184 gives 1.6 A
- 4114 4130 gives 0.8 A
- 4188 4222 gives 1.4 A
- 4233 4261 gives -1.2 A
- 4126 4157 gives 1.6 A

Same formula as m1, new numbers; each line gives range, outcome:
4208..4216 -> 16.2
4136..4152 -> 17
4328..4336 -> 16.3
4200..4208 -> 13.6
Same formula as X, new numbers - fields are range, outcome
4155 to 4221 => 15.6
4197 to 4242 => 15.8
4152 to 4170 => 15.4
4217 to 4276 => 16.4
